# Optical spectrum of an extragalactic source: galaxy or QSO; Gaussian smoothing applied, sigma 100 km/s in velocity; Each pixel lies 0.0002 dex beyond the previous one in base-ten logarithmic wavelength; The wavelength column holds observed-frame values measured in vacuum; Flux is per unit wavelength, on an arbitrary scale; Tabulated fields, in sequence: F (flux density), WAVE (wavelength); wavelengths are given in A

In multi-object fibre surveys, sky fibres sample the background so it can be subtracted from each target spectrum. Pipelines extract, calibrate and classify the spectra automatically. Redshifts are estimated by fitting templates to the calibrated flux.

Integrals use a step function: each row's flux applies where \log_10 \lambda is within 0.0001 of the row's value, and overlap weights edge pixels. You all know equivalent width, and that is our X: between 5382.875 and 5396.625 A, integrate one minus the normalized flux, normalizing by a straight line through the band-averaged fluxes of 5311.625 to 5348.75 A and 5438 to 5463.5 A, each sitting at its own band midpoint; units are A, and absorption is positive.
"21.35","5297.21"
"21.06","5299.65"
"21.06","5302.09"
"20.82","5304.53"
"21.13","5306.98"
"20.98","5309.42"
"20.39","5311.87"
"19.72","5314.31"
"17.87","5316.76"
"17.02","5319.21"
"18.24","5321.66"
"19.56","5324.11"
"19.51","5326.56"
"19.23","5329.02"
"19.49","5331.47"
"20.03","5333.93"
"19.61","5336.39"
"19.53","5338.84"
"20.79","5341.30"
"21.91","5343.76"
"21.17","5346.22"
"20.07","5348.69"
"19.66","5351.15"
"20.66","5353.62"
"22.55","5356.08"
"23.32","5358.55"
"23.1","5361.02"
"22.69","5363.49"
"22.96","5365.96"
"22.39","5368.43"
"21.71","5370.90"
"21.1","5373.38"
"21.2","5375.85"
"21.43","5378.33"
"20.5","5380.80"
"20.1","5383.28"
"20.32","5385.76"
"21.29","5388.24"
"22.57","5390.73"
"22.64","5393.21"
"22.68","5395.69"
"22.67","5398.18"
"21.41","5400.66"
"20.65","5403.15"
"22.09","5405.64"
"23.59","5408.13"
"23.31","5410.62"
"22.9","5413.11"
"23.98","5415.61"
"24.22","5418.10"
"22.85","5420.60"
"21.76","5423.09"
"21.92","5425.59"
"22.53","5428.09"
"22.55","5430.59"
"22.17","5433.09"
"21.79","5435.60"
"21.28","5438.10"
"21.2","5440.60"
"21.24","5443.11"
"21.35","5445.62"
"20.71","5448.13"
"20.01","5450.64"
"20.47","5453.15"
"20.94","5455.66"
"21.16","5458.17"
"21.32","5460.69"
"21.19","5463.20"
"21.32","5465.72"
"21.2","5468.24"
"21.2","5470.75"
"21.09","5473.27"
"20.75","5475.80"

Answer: -0.9 A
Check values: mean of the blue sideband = 19.6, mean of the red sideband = 21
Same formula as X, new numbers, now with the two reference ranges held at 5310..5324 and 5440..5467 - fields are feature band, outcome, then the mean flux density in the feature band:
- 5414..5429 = -1.8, 22.9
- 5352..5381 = -3.5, 22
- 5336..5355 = -1.2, 20.5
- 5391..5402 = -1.2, 22.4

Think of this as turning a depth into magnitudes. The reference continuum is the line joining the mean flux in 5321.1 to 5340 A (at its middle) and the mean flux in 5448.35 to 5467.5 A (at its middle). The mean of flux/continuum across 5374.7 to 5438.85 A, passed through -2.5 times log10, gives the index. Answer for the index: -0.091 mag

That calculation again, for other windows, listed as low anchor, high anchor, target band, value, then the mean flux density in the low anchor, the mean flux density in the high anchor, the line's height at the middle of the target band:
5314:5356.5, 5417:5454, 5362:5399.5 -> -0.06 mag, 19.8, 21.7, 20.7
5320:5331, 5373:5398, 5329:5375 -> -0.06 mag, 19.1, 21.5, 20.1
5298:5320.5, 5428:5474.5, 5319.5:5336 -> 0.05 mag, 20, 21.3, 20.2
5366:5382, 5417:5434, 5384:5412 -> 0.00 mag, 21.5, 22.6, 22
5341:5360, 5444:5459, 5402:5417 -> -0.09 mag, 21.3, 20.8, 21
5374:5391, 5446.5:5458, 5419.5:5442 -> -0.06 mag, 21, 20.6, 20.7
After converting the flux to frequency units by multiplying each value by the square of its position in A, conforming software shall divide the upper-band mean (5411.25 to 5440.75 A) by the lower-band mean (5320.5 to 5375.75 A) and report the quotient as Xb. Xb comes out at 1.11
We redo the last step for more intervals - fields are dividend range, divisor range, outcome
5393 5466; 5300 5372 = 1.10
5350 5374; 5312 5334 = 1.18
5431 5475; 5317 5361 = 1.09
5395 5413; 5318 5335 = 1.21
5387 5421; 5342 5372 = 1.05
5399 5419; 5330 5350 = 1.15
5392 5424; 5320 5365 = 1.13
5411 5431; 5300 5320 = 1.19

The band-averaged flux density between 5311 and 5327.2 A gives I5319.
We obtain 18.9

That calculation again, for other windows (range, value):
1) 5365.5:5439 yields 22.1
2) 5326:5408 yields 21.3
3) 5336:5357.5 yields 20.7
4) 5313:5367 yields 20.4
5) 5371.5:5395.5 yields 21.3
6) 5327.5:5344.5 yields 20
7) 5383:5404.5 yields 21.7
